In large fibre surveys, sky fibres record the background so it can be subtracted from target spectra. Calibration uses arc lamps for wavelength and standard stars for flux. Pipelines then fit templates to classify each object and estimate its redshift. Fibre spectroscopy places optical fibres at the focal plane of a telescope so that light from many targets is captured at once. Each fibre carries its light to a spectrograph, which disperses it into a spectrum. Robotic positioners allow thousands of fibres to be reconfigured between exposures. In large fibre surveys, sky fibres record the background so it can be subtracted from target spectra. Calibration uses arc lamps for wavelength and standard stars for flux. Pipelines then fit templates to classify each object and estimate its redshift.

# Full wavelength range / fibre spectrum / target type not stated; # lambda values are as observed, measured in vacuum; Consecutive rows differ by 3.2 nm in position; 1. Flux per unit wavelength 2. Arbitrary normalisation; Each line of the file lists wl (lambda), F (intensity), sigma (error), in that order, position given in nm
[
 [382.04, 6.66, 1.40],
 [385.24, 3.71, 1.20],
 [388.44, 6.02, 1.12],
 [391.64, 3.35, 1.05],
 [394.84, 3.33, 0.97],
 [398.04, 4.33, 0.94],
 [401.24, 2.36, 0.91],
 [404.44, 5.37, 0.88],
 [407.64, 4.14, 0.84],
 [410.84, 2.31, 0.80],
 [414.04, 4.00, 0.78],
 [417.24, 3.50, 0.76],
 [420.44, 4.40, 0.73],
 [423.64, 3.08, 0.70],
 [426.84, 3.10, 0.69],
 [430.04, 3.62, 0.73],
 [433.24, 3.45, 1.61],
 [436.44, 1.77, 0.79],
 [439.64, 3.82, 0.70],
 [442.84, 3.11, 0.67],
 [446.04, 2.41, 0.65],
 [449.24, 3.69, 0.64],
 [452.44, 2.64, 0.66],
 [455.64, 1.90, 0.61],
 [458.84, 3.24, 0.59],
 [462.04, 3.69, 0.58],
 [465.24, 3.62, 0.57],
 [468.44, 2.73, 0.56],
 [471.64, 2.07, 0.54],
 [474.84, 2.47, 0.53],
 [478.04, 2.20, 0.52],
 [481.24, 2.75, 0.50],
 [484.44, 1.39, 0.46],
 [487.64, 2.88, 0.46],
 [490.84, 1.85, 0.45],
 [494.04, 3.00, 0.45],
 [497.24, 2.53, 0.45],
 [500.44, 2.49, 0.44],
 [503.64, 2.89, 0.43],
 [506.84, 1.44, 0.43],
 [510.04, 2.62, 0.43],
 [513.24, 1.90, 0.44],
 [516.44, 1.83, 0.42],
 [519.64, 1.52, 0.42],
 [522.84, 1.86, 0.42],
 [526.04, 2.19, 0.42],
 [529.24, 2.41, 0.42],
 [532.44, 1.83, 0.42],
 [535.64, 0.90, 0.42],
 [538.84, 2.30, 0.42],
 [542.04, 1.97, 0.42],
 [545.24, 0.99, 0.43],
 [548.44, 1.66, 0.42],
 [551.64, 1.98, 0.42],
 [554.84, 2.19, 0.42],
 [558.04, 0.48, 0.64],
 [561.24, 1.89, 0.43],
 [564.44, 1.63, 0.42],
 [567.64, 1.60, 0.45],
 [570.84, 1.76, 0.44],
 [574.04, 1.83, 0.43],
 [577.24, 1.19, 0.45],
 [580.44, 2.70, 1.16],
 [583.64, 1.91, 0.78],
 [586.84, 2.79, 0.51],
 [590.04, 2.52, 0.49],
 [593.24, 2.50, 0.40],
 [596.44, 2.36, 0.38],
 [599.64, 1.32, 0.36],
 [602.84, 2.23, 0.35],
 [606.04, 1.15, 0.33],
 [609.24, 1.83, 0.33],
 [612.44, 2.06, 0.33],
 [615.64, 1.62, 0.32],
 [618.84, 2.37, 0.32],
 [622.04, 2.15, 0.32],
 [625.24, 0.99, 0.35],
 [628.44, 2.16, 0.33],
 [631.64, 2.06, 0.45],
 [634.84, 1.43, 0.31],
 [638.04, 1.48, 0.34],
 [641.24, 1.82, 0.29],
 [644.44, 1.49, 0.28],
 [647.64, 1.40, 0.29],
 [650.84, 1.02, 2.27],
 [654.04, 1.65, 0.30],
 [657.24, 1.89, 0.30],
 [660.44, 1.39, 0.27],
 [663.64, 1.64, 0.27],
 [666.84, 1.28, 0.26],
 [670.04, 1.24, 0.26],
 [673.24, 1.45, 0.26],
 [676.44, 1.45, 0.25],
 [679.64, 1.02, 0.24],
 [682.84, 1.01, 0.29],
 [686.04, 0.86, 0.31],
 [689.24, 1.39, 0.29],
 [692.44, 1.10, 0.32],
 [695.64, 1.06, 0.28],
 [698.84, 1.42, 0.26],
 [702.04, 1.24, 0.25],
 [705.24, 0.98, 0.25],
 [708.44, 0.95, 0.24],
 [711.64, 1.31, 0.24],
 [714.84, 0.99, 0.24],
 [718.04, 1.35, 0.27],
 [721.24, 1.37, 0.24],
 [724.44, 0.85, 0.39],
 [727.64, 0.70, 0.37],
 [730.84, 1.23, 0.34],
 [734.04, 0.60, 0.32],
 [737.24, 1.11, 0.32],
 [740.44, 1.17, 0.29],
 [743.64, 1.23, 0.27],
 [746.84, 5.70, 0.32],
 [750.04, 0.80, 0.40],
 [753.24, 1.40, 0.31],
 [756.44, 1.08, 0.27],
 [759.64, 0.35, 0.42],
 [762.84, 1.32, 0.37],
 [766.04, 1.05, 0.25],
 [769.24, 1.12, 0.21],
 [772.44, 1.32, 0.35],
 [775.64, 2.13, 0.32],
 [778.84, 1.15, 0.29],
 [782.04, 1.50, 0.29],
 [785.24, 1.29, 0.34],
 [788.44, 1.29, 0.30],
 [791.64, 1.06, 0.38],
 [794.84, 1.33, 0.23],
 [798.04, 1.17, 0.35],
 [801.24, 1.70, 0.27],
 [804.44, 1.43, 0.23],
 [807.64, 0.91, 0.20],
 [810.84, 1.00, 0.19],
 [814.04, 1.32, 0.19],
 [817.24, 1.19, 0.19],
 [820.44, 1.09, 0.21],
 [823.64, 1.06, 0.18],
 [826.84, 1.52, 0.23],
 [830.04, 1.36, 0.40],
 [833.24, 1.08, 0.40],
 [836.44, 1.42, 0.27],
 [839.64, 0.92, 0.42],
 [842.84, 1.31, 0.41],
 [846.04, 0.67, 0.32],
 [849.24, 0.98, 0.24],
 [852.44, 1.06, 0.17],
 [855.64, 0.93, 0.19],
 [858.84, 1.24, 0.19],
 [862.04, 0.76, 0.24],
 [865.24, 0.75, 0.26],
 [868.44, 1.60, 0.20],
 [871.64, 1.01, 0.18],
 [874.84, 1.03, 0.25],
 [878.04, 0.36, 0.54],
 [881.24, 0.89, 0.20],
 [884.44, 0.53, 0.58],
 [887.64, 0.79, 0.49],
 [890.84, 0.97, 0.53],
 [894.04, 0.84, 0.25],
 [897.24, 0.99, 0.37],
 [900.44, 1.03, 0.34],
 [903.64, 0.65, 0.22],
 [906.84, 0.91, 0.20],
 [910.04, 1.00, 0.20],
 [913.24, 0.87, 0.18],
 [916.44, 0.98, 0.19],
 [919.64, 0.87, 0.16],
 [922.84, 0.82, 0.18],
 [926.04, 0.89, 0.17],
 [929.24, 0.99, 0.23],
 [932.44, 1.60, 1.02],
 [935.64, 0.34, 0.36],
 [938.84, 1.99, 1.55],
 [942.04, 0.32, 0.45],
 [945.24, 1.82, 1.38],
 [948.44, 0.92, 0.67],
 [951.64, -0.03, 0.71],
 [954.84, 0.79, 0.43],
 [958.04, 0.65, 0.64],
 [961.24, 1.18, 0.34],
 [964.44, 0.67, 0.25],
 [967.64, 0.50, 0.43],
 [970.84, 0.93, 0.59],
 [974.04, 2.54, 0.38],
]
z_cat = 1.001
